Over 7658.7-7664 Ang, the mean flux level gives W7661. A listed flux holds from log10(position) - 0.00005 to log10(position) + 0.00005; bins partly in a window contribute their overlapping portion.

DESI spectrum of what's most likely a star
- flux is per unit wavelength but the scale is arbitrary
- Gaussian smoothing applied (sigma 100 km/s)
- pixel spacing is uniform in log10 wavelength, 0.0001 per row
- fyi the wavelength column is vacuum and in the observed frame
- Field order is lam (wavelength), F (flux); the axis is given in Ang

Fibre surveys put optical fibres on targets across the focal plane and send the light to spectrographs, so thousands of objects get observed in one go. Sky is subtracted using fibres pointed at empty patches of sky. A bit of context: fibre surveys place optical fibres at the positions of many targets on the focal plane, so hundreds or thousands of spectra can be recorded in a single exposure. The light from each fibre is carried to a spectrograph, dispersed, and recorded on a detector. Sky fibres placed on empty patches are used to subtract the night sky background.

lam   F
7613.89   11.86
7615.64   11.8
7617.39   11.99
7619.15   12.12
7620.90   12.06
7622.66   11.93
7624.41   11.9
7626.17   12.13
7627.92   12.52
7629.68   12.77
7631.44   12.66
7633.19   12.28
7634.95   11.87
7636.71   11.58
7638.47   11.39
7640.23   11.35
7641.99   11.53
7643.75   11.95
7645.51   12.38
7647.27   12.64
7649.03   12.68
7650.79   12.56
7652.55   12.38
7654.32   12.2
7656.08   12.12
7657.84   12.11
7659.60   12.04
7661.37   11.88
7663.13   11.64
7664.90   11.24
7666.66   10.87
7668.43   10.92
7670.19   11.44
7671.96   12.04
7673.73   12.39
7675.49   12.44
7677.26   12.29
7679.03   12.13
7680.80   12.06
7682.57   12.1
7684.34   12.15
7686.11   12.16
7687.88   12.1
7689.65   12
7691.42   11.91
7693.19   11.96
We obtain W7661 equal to 11.9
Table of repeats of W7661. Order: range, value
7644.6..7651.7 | 12.6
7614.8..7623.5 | 12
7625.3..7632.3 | 12.5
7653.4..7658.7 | 12.1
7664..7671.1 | 11.1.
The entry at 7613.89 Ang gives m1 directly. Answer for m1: 11.86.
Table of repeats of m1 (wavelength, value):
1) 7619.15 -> 12.12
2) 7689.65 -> 12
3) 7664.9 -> 11.24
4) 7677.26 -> 12.29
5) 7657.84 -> 12.11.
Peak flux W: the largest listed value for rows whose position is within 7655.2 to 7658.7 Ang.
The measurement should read 12.12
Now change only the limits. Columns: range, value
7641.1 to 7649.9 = 12.68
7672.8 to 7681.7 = 12.44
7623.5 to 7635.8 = 12.77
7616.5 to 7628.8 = 12.52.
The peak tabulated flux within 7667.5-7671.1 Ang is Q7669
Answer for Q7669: 11.44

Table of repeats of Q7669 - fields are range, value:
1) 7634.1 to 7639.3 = 11.87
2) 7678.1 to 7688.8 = 12.16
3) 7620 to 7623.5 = 12.06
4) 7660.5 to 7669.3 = 11.88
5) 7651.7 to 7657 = 12.38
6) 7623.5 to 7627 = 12.13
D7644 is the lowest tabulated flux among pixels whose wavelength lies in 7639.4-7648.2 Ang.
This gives 11.35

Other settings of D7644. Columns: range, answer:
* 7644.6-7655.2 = 12.2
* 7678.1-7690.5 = 12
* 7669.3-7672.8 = 11.44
